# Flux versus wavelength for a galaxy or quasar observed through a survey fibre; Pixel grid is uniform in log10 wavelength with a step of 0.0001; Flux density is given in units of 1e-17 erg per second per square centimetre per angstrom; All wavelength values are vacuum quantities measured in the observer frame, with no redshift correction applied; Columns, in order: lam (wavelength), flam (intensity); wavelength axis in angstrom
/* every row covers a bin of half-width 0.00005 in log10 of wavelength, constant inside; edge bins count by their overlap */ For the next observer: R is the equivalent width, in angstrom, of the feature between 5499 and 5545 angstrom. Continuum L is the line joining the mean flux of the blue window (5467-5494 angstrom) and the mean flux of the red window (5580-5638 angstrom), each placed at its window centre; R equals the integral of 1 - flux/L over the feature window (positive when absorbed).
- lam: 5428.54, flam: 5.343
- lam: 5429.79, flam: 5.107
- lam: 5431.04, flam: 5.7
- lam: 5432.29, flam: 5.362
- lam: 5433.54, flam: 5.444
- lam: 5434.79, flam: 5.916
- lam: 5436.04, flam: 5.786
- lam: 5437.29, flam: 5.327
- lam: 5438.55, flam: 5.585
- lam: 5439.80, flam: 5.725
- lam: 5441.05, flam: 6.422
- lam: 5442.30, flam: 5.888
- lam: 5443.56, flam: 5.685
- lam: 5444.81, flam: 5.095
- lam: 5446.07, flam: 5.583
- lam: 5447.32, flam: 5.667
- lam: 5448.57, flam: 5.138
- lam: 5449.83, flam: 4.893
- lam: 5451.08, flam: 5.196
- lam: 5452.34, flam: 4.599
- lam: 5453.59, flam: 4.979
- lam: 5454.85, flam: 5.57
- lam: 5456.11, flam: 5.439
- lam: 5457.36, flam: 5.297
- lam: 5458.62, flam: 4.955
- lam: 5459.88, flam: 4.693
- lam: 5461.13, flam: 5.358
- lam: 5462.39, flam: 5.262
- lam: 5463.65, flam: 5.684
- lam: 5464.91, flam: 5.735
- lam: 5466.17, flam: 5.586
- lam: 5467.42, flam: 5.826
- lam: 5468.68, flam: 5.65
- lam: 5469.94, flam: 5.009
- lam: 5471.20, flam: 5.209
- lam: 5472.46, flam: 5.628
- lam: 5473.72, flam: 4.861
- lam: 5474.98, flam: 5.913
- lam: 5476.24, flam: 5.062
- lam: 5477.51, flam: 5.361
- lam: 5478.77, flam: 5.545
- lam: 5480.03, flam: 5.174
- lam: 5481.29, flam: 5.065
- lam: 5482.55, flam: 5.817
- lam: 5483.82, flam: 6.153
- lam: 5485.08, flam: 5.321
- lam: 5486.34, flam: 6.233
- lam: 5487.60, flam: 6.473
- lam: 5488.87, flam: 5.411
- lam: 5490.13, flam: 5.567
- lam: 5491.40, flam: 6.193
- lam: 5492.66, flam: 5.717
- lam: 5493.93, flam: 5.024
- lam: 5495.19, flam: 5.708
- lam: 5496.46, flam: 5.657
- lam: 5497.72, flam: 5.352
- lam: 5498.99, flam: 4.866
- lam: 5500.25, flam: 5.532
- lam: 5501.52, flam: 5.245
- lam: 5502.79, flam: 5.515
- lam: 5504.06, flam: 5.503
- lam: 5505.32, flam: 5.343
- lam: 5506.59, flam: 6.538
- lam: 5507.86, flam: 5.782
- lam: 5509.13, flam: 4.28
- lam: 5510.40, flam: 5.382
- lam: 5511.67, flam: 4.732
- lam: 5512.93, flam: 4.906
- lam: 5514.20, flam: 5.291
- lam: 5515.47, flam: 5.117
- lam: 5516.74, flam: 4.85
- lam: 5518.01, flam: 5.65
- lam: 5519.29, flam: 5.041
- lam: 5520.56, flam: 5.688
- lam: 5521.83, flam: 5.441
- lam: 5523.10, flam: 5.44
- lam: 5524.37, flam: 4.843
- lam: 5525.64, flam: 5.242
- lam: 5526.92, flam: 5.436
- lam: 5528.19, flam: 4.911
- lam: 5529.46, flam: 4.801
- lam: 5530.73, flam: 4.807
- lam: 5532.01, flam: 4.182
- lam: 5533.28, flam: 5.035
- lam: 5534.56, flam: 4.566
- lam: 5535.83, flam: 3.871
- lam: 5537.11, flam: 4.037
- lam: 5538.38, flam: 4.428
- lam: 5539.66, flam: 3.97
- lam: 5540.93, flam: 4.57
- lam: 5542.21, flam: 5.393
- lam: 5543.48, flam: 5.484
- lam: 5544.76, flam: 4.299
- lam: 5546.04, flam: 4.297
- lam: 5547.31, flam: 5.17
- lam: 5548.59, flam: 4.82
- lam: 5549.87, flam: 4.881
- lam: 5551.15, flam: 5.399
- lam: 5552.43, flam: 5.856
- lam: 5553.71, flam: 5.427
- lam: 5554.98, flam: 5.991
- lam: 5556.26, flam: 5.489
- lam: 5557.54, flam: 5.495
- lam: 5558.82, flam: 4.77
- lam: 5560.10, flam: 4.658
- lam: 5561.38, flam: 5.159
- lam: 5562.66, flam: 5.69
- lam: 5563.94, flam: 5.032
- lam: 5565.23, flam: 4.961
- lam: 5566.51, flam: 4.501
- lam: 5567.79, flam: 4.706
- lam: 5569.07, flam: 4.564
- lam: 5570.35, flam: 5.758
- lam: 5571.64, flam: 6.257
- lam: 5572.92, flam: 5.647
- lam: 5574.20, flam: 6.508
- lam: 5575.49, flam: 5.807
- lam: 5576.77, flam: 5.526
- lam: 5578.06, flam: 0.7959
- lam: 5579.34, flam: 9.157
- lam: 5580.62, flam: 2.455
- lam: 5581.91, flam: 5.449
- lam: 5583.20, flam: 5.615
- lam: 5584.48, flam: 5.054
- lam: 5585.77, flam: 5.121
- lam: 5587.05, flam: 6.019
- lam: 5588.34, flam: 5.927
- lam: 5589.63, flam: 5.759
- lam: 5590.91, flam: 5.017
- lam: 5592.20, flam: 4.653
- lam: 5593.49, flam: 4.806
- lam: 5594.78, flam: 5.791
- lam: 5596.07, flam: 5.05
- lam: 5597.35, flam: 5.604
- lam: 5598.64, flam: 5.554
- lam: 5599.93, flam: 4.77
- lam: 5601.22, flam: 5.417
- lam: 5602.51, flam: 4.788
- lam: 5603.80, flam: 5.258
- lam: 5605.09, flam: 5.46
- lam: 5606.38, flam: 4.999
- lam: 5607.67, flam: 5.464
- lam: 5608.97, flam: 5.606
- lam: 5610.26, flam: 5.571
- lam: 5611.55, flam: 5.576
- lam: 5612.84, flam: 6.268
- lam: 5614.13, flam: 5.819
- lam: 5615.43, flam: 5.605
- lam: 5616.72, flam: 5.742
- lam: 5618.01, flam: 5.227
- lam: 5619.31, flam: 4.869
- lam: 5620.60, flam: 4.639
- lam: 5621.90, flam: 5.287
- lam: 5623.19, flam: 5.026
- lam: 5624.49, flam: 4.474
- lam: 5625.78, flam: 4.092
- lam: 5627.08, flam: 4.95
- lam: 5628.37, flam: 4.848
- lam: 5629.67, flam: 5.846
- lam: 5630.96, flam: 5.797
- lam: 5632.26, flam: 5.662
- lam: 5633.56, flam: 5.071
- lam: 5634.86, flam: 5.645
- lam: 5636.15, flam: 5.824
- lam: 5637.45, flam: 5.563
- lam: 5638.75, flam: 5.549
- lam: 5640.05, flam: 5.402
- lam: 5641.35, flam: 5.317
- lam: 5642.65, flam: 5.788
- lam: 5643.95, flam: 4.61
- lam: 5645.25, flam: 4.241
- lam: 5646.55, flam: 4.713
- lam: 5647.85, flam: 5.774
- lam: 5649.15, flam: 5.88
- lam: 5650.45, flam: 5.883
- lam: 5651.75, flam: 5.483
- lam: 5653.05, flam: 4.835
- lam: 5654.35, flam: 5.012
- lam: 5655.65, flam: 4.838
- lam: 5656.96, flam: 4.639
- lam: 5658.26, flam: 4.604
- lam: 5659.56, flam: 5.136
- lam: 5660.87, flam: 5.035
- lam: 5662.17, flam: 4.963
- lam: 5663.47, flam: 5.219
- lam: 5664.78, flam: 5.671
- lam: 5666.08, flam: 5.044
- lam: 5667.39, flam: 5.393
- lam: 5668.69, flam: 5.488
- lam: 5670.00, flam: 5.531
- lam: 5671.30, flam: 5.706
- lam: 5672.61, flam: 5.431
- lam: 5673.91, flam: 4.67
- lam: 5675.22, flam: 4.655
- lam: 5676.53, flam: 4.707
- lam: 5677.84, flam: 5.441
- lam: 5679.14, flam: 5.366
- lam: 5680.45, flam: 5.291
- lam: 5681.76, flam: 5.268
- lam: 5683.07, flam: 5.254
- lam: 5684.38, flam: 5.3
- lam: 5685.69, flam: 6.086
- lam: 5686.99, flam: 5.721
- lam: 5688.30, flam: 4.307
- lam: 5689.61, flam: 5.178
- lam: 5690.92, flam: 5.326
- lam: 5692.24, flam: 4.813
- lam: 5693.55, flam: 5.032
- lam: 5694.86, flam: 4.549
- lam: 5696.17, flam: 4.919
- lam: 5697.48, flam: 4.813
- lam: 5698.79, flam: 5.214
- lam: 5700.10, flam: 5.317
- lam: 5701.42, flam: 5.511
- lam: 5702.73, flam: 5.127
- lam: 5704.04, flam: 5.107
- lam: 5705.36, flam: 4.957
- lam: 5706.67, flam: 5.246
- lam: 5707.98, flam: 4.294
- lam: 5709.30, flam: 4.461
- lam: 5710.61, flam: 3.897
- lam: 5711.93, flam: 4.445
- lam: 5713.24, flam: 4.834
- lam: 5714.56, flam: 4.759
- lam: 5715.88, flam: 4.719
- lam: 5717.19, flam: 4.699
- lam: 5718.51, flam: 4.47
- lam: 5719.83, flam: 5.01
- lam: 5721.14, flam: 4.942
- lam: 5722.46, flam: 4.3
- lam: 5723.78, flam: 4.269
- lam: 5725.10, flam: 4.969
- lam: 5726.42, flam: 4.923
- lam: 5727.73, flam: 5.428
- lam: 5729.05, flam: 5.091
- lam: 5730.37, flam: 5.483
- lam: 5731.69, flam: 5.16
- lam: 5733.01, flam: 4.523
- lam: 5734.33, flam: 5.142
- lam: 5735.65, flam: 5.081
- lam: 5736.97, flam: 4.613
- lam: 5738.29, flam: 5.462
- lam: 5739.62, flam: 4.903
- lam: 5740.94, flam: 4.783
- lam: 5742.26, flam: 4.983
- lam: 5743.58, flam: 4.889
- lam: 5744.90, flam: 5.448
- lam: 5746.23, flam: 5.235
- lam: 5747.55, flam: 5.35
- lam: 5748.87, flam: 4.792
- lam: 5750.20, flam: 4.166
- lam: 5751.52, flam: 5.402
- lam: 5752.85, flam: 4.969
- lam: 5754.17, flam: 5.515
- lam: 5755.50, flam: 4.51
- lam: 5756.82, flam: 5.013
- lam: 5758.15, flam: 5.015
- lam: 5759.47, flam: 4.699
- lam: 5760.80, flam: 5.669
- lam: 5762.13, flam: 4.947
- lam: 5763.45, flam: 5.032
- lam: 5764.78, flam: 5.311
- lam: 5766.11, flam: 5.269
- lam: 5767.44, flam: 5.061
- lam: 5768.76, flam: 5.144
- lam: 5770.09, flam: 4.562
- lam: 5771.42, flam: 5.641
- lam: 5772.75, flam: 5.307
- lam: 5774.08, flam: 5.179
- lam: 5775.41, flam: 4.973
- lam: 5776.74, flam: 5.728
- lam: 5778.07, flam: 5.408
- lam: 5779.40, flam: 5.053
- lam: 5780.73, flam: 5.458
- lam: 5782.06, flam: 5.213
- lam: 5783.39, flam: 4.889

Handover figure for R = 3.6 angstrom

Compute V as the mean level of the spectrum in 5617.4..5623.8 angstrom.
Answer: 5.01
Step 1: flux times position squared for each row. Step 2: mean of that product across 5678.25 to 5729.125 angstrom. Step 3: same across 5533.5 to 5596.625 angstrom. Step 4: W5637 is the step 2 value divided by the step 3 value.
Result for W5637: 1.02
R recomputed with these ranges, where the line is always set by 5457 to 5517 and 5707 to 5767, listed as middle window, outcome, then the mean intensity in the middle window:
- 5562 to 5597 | -0.1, 5.25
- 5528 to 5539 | 1.7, 4.5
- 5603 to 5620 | -1.0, 5.49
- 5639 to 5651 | -0.5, 5.29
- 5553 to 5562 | 0.0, 5.29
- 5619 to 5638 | -0.2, 5.18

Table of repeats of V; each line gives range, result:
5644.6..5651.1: 5.3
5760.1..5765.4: 5.23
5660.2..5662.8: 4.99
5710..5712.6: 4.18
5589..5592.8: 5.15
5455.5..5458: 5.37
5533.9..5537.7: 4.16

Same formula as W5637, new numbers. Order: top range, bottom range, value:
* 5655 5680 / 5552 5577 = 0.99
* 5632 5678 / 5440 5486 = 1.04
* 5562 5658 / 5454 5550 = 1.05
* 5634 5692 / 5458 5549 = 1.06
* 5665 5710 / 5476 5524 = 1.01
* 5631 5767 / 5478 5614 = 1.02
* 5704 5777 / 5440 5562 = 1.03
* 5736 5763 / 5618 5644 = 1.00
